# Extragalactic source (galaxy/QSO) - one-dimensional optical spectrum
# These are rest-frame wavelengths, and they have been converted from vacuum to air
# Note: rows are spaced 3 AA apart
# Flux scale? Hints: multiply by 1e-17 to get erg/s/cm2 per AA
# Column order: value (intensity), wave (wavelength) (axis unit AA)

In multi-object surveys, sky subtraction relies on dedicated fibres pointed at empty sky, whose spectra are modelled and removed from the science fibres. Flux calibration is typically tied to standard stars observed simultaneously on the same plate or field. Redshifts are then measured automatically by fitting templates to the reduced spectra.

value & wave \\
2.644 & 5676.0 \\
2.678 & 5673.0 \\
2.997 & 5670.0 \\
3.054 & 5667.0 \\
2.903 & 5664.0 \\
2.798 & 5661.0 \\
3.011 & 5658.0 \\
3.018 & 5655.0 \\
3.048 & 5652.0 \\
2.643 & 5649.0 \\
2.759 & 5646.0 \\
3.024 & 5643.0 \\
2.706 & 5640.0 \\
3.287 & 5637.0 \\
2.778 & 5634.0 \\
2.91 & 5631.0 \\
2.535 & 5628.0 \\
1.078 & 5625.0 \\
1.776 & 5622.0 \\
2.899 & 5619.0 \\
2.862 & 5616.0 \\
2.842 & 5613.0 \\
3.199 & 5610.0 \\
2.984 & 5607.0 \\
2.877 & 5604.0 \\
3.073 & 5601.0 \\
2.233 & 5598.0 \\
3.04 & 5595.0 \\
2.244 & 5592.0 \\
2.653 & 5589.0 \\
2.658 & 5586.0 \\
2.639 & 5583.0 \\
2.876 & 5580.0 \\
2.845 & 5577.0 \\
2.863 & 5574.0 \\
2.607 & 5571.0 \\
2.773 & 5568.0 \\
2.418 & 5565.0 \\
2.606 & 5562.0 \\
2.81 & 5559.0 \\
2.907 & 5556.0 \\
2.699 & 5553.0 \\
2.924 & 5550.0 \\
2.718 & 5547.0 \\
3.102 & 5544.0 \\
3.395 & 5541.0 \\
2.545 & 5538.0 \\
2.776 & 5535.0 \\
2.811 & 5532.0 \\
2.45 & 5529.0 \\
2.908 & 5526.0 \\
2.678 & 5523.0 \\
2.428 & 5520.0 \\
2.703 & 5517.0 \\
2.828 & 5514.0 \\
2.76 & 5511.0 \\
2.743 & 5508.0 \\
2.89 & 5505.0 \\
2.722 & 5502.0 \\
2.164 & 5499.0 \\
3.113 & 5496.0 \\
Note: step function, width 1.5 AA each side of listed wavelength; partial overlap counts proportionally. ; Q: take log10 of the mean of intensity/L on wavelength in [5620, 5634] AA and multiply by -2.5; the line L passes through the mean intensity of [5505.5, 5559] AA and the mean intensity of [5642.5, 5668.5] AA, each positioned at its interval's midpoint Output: 0.30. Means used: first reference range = 2.79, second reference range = 2.91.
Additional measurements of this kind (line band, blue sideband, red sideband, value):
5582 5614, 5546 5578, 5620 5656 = -0.03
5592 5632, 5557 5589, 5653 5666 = 0.08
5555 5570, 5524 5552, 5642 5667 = 0.06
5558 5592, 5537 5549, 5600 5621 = 0.10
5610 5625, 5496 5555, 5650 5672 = 0.16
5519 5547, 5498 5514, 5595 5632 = -0.05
